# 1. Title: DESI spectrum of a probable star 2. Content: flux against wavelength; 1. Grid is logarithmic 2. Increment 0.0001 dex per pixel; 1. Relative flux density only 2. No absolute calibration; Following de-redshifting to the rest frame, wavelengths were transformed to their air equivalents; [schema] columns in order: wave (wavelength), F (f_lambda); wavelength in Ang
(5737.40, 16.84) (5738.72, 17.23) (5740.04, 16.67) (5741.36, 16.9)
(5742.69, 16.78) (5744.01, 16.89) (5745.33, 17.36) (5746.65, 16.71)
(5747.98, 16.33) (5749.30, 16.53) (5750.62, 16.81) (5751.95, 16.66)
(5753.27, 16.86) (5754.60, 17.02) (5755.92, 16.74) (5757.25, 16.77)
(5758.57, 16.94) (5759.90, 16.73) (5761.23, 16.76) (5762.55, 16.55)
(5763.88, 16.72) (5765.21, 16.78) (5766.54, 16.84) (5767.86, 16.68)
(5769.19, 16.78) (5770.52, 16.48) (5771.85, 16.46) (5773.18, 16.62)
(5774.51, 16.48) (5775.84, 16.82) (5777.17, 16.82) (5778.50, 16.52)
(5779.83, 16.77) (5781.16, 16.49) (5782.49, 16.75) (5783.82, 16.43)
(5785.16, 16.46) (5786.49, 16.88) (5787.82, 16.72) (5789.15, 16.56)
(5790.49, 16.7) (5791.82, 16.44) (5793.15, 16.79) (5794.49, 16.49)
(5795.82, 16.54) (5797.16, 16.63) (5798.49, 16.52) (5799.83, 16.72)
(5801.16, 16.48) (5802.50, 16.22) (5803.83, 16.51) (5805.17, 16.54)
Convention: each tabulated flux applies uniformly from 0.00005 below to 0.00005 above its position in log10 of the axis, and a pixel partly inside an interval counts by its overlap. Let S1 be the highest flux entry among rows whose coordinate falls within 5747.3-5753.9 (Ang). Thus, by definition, 16.86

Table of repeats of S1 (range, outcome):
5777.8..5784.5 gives 16.77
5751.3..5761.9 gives 17.02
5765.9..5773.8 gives 16.84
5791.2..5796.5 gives 16.79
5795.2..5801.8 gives 16.72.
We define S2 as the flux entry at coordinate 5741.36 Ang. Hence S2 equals 16.9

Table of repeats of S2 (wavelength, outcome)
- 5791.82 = 16.44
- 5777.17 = 16.82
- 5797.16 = 16.63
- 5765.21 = 16.78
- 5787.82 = 16.72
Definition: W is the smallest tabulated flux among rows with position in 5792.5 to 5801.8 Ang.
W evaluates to 16.48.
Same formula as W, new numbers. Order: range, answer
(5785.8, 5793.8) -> 16.44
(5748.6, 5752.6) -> 16.53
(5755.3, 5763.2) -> 16.55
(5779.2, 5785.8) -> 16.43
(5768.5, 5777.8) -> 16.46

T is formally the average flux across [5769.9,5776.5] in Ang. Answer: 16.6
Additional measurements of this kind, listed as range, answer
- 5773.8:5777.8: 16.7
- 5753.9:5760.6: 16.8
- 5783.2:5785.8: 16.4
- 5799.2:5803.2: 16.5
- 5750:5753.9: 16.8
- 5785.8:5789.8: 16.8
